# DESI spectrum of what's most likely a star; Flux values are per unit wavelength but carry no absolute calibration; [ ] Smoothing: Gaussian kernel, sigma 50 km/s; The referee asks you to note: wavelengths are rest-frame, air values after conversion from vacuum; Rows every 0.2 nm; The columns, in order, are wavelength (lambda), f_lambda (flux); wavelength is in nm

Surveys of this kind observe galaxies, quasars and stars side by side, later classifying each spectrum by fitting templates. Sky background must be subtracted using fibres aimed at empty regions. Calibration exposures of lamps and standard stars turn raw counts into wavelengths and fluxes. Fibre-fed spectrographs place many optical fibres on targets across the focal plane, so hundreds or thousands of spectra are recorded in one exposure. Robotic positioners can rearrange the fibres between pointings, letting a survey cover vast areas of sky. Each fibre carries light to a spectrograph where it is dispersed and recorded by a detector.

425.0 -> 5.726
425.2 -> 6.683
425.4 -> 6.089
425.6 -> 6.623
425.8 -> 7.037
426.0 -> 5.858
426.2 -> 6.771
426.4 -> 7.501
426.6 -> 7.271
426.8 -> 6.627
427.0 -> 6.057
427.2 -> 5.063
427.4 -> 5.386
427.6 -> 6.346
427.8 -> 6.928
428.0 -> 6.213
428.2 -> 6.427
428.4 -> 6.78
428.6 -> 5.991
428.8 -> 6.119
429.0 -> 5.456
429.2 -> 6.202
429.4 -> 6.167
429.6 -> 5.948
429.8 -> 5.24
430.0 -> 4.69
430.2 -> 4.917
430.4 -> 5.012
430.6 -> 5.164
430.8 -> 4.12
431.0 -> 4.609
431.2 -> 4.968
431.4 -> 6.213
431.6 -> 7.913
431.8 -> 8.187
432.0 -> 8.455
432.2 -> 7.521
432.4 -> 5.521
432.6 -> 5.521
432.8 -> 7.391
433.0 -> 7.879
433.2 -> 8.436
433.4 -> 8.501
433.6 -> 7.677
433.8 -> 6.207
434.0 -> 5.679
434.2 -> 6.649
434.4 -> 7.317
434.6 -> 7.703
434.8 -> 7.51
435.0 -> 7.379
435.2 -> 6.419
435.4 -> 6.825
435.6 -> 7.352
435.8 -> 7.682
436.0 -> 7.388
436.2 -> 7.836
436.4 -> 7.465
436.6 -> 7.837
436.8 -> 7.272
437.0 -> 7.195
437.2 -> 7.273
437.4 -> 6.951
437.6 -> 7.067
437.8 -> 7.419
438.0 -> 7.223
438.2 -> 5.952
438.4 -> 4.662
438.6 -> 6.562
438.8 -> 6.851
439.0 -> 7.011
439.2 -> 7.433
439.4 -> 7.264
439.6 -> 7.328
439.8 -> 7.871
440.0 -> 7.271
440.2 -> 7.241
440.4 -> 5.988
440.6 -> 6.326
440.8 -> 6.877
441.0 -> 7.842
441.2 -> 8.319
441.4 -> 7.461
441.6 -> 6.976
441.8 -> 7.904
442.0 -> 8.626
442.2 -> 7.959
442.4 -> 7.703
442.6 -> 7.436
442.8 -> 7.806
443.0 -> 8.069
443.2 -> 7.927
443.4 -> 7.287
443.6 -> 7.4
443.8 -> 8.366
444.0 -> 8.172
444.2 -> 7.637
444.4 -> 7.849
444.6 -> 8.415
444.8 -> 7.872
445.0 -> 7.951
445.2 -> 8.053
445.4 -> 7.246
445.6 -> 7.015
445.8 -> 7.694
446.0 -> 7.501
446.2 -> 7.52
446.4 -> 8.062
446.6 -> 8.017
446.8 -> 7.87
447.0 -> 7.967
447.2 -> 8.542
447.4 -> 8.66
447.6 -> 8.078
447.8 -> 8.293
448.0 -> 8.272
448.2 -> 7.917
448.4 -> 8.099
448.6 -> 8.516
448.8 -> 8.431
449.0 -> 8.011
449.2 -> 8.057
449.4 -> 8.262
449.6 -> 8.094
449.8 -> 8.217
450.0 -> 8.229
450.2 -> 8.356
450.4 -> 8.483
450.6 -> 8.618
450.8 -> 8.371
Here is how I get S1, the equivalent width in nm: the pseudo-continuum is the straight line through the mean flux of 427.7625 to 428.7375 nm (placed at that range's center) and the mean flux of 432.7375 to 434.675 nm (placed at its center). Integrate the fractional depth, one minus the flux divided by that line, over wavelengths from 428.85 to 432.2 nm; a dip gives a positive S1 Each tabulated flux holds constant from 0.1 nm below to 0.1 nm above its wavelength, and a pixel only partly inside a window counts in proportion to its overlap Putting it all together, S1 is 0.46 nm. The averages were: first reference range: 6.42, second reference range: 7.34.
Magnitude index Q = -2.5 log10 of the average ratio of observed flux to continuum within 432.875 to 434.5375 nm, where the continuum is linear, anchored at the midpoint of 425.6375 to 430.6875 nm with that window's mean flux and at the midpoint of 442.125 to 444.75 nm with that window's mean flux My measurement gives -0.09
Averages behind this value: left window 6.06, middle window 7.3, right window 7.85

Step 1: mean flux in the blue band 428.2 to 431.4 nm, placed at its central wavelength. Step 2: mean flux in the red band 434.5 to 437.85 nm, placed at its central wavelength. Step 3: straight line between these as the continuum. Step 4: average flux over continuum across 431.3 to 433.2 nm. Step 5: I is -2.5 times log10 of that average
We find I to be -0.17 mag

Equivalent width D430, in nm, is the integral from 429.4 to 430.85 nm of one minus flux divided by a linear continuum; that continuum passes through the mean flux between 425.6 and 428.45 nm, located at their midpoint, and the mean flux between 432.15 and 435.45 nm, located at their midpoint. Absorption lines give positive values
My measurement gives 0.35 nm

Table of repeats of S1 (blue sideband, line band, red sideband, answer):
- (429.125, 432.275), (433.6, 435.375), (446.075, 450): -0.131 nm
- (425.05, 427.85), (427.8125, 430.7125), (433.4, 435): 0.388 nm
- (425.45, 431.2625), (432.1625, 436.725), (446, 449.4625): -0.402 nm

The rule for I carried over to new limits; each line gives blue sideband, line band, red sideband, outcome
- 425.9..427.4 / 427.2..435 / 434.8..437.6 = 0.07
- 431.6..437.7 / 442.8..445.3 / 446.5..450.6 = 0.00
